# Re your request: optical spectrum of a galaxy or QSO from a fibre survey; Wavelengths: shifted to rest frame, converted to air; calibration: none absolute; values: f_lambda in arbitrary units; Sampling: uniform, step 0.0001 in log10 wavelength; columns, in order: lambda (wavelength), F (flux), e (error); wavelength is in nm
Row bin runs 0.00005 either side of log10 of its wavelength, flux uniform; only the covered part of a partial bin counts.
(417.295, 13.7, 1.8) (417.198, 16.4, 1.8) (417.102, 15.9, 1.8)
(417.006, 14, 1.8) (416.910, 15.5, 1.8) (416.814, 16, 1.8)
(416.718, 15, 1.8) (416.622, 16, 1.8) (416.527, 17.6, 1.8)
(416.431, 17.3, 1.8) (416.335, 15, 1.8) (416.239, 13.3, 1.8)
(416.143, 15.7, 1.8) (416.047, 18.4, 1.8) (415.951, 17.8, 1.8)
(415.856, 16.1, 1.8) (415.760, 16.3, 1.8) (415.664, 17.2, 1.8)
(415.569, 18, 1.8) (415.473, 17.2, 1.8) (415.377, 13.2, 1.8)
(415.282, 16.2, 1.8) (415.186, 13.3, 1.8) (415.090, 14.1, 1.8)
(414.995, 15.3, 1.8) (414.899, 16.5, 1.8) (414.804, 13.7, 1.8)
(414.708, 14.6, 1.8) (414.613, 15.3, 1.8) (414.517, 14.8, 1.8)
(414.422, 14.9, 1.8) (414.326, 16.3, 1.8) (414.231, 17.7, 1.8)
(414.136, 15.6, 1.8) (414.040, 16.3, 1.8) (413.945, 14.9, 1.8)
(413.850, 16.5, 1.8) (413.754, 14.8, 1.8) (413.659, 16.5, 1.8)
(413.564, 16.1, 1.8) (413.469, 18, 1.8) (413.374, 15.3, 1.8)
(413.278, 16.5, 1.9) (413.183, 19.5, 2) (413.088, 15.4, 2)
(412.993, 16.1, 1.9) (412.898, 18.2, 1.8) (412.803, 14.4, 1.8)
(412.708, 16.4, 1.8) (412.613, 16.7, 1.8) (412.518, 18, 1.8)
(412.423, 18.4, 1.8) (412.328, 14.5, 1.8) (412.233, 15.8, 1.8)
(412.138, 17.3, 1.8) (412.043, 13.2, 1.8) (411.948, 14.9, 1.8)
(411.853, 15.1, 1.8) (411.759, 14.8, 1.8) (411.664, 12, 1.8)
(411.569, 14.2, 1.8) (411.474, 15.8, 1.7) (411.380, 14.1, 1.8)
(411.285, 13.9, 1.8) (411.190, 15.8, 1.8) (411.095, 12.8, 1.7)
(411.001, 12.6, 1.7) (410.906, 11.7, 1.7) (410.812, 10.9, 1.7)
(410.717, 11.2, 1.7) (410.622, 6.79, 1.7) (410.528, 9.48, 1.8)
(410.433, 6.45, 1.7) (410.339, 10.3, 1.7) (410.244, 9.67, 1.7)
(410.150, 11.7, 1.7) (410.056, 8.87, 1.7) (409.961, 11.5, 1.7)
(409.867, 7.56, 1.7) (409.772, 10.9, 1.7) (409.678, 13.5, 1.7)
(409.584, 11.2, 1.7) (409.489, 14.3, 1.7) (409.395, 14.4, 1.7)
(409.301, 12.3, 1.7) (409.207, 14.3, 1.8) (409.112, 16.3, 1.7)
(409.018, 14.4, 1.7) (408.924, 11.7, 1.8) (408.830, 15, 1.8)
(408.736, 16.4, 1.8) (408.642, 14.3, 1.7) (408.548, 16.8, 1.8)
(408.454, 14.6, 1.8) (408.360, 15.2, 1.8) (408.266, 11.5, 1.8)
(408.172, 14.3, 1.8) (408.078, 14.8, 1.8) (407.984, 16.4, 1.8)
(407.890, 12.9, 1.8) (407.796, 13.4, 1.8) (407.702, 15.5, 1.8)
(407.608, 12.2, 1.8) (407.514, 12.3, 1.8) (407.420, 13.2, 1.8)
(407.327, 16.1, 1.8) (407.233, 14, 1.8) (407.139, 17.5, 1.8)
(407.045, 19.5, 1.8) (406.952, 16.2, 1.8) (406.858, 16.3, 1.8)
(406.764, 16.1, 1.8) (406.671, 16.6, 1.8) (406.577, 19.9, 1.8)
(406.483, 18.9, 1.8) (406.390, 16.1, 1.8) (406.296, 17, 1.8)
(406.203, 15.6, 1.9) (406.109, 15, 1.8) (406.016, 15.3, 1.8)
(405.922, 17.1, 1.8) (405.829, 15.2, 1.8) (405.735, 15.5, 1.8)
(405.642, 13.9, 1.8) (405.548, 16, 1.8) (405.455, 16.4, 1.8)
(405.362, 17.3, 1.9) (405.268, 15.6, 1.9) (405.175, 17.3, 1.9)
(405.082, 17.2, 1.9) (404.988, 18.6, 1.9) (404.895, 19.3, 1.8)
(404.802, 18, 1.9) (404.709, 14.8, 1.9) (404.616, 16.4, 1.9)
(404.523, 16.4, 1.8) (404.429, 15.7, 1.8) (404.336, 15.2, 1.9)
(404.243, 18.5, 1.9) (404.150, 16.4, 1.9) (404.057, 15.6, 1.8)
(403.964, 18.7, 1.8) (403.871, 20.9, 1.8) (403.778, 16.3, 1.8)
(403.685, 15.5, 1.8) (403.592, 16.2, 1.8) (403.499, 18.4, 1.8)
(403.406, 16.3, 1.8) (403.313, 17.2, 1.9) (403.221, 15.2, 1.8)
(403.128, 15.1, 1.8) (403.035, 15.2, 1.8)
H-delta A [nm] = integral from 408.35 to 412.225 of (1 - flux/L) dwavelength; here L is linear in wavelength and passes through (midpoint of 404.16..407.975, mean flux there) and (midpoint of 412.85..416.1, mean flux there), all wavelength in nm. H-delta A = 0.77 nm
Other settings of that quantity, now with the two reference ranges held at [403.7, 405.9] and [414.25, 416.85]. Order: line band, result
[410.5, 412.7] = 0.29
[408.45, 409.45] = 0.11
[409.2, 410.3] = 0.32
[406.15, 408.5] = 0.15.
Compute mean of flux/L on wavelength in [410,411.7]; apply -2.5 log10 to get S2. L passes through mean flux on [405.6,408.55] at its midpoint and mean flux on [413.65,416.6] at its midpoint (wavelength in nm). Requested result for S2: 0.326 mag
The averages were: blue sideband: 15.4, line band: 11.6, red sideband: 15.8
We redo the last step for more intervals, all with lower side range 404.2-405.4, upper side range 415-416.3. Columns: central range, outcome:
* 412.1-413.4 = -0.030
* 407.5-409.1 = 0.161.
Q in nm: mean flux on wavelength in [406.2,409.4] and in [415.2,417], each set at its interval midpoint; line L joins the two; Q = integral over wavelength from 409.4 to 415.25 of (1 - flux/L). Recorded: 0.58 nm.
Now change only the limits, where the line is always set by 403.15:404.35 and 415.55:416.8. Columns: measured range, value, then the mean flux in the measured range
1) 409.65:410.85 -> 0.49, 9.84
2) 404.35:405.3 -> 0.00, 16.9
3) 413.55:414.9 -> 0.07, 15.6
